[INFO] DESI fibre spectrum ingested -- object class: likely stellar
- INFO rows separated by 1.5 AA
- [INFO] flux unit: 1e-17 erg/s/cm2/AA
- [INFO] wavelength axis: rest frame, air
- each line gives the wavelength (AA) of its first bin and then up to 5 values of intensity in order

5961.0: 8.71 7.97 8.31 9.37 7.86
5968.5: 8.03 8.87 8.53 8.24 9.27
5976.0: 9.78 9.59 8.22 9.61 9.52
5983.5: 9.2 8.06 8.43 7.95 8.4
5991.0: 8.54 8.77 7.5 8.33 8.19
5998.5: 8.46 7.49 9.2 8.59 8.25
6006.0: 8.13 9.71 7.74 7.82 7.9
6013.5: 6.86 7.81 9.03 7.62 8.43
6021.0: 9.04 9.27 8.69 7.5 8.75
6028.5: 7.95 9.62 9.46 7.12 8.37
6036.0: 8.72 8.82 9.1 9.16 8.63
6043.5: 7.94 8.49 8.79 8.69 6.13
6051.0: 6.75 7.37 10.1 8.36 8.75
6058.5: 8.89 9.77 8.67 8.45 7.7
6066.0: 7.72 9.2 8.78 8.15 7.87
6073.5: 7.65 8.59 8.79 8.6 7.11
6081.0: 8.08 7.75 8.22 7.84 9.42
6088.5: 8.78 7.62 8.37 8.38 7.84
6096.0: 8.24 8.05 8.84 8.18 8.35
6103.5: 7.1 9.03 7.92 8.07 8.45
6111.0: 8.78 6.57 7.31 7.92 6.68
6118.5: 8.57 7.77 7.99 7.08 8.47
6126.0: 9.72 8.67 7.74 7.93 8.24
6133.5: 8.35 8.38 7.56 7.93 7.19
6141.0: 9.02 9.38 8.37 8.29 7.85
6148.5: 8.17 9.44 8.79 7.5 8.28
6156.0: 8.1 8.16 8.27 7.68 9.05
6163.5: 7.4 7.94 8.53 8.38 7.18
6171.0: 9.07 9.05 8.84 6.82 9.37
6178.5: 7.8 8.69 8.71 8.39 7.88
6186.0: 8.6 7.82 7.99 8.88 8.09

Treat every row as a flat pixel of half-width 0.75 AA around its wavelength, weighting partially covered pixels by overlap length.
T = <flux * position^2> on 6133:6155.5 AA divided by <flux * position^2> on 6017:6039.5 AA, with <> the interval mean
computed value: 1.01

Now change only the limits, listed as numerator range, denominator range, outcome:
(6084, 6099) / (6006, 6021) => 1.05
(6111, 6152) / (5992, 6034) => 1.02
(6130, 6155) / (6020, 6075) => 1.01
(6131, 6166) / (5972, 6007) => 1.01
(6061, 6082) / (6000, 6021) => 1.02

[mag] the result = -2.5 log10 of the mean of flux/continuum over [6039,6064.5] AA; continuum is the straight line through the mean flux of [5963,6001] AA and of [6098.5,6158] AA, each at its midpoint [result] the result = -0.01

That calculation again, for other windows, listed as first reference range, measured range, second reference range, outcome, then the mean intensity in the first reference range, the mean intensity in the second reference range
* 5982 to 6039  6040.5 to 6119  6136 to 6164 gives 0.015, 8.4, 8.25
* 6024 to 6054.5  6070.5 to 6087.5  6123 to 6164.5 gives 0.023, 8.37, 8.27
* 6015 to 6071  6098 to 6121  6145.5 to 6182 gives 0.054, 8.48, 8.29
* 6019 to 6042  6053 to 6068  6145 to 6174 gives -0.019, 8.67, 8.28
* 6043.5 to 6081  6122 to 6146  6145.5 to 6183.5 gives 0.004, 8.3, 8.3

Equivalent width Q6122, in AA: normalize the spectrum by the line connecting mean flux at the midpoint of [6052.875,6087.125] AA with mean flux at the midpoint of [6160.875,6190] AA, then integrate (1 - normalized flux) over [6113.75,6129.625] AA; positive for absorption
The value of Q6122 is 0.6 AA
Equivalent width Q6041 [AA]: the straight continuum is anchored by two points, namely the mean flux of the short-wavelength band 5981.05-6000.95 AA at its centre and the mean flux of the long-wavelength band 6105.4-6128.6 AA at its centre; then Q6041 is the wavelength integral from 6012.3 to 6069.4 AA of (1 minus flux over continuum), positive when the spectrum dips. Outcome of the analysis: -1.3 AA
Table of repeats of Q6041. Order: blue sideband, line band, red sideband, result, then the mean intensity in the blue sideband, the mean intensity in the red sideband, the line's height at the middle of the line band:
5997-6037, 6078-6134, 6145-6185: 1.5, 8.37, 8.29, 8.32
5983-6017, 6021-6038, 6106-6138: -0.8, 8.26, 8.01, 8.2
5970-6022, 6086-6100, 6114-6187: -0.1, 8.49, 8.22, 8.32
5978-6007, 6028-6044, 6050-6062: -0.2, 8.49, 8.53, 8.52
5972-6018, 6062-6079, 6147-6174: 0.2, 8.47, 8.3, 8.39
